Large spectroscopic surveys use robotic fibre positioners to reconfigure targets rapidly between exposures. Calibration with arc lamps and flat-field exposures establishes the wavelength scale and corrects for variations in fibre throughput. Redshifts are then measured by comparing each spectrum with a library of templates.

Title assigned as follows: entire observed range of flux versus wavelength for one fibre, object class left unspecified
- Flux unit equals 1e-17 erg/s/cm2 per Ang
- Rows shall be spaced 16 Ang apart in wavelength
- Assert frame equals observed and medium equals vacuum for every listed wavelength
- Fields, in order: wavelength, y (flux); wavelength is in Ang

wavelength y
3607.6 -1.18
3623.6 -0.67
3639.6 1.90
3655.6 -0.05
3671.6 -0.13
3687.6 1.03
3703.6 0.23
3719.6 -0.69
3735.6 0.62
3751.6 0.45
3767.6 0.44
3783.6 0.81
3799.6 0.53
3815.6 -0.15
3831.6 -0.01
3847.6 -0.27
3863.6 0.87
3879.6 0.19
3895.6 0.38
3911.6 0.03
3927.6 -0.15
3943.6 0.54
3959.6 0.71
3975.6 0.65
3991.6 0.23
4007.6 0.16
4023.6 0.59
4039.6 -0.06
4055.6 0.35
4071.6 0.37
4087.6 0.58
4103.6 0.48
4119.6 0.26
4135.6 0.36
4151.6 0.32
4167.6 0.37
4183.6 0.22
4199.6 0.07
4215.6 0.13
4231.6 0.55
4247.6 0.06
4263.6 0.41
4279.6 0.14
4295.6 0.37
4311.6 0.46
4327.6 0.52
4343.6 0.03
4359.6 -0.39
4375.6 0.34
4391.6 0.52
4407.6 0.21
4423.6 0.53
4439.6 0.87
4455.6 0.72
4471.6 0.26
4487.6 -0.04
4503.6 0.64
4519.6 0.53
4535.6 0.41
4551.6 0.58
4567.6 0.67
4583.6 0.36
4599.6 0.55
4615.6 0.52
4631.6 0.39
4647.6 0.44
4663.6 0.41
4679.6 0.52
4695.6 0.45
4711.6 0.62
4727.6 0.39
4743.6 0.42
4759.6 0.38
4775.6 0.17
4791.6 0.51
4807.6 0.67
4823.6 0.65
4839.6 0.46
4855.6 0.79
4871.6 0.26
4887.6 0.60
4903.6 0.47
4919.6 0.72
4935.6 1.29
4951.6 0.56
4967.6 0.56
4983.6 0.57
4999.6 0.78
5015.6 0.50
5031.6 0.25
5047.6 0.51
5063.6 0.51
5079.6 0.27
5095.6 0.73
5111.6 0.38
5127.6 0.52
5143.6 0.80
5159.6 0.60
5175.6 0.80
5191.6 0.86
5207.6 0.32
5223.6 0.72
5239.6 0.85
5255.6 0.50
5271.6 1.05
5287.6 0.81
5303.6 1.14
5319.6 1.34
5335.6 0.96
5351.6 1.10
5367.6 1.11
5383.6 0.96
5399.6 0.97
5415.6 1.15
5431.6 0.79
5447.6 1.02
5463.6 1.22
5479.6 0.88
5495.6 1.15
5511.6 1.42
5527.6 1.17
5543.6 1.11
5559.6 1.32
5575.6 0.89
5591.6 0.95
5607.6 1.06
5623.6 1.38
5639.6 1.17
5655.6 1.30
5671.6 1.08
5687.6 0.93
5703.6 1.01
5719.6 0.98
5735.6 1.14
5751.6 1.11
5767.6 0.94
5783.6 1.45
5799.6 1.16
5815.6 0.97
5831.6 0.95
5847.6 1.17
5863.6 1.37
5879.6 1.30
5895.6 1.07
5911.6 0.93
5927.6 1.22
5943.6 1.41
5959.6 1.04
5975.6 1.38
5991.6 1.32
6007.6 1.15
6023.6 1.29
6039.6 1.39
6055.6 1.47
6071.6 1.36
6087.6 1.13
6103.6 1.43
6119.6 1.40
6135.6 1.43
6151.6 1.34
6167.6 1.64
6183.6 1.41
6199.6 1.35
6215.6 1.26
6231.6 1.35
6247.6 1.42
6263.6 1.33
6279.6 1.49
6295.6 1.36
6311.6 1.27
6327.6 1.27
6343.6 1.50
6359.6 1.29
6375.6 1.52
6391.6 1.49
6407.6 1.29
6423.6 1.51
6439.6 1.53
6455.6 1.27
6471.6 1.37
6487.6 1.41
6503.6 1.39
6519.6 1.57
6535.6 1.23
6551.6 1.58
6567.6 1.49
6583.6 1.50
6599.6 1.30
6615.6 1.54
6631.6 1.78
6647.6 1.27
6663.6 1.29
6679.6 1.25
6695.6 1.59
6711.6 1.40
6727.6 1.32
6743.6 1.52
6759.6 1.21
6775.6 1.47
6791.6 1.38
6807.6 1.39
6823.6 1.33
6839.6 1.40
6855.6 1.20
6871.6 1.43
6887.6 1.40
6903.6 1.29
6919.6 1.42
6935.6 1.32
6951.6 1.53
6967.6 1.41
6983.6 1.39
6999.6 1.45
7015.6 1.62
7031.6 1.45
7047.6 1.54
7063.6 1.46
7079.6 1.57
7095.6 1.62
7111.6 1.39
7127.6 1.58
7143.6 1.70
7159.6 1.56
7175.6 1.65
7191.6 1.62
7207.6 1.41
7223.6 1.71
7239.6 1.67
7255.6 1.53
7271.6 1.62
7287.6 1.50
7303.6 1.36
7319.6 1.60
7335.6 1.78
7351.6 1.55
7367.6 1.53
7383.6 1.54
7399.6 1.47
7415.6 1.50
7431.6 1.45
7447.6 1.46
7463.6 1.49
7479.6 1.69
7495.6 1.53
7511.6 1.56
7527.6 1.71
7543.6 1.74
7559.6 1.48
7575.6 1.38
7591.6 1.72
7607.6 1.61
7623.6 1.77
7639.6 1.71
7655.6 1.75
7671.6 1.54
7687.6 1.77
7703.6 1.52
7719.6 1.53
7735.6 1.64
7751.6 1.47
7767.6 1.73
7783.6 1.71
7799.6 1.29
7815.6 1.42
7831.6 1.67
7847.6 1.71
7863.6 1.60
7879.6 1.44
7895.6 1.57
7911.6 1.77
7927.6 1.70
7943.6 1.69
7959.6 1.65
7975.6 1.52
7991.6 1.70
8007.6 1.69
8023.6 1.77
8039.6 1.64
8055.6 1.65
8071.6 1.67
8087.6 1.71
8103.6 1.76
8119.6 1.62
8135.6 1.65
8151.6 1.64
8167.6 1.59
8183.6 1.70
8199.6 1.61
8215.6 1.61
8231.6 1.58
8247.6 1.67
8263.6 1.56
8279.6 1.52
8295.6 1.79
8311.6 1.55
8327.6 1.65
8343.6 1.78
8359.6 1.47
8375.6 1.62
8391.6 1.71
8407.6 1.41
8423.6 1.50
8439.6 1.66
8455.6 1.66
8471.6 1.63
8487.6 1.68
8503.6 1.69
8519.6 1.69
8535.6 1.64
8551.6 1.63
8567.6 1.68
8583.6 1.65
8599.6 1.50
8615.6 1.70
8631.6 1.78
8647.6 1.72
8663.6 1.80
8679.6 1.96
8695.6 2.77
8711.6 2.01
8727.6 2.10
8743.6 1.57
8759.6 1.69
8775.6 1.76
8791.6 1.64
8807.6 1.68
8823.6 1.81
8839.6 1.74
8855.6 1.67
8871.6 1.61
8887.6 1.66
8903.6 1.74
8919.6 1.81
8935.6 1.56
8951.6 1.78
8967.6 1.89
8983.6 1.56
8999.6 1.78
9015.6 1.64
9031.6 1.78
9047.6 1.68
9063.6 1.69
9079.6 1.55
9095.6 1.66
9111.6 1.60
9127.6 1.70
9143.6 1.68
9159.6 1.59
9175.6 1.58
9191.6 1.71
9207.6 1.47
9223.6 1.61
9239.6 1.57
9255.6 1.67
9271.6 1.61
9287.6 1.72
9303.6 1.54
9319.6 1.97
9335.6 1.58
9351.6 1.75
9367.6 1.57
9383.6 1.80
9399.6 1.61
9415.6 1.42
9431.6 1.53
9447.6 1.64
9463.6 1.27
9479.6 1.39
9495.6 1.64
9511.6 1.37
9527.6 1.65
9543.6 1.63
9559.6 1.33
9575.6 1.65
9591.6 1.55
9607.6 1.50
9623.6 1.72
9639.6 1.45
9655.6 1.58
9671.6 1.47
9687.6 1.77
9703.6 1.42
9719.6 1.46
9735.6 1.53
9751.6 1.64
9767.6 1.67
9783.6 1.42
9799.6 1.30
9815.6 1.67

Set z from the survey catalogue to 0.32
